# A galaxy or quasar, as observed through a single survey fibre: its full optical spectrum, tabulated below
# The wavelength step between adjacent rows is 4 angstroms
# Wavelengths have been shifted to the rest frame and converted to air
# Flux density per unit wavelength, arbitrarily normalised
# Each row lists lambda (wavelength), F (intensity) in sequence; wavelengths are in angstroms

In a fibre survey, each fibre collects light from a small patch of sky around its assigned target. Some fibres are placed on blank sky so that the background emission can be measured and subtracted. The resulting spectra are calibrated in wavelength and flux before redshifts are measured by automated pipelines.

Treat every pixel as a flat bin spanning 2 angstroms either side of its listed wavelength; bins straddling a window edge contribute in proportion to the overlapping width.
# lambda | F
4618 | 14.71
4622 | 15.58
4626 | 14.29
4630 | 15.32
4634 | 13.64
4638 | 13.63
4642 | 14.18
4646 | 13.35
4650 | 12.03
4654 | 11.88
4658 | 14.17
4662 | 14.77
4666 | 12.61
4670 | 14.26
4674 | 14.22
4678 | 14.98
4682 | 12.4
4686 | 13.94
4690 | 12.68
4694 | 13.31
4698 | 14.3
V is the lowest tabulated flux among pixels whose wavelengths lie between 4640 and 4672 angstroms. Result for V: 11.88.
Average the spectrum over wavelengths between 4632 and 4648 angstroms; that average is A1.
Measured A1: 13.7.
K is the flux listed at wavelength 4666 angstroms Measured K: 12.61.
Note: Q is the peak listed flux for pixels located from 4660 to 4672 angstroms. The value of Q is 14.77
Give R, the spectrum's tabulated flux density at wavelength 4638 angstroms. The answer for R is 13.63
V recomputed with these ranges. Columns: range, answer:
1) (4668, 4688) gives 12.4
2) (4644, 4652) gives 12.03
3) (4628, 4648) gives 13.35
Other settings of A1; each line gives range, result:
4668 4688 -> 14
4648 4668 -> 13.1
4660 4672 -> 13.9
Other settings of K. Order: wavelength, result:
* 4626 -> 14.29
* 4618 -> 14.71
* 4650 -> 12.03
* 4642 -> 14.18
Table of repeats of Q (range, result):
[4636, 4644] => 14.18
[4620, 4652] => 15.58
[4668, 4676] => 14.26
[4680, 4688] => 13.94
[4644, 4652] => 13.35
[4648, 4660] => 14.17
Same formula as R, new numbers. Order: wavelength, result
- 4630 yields 15.32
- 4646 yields 13.35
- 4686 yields 13.94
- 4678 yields 14.98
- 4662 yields 14.77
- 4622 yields 15.58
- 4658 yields 14.17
